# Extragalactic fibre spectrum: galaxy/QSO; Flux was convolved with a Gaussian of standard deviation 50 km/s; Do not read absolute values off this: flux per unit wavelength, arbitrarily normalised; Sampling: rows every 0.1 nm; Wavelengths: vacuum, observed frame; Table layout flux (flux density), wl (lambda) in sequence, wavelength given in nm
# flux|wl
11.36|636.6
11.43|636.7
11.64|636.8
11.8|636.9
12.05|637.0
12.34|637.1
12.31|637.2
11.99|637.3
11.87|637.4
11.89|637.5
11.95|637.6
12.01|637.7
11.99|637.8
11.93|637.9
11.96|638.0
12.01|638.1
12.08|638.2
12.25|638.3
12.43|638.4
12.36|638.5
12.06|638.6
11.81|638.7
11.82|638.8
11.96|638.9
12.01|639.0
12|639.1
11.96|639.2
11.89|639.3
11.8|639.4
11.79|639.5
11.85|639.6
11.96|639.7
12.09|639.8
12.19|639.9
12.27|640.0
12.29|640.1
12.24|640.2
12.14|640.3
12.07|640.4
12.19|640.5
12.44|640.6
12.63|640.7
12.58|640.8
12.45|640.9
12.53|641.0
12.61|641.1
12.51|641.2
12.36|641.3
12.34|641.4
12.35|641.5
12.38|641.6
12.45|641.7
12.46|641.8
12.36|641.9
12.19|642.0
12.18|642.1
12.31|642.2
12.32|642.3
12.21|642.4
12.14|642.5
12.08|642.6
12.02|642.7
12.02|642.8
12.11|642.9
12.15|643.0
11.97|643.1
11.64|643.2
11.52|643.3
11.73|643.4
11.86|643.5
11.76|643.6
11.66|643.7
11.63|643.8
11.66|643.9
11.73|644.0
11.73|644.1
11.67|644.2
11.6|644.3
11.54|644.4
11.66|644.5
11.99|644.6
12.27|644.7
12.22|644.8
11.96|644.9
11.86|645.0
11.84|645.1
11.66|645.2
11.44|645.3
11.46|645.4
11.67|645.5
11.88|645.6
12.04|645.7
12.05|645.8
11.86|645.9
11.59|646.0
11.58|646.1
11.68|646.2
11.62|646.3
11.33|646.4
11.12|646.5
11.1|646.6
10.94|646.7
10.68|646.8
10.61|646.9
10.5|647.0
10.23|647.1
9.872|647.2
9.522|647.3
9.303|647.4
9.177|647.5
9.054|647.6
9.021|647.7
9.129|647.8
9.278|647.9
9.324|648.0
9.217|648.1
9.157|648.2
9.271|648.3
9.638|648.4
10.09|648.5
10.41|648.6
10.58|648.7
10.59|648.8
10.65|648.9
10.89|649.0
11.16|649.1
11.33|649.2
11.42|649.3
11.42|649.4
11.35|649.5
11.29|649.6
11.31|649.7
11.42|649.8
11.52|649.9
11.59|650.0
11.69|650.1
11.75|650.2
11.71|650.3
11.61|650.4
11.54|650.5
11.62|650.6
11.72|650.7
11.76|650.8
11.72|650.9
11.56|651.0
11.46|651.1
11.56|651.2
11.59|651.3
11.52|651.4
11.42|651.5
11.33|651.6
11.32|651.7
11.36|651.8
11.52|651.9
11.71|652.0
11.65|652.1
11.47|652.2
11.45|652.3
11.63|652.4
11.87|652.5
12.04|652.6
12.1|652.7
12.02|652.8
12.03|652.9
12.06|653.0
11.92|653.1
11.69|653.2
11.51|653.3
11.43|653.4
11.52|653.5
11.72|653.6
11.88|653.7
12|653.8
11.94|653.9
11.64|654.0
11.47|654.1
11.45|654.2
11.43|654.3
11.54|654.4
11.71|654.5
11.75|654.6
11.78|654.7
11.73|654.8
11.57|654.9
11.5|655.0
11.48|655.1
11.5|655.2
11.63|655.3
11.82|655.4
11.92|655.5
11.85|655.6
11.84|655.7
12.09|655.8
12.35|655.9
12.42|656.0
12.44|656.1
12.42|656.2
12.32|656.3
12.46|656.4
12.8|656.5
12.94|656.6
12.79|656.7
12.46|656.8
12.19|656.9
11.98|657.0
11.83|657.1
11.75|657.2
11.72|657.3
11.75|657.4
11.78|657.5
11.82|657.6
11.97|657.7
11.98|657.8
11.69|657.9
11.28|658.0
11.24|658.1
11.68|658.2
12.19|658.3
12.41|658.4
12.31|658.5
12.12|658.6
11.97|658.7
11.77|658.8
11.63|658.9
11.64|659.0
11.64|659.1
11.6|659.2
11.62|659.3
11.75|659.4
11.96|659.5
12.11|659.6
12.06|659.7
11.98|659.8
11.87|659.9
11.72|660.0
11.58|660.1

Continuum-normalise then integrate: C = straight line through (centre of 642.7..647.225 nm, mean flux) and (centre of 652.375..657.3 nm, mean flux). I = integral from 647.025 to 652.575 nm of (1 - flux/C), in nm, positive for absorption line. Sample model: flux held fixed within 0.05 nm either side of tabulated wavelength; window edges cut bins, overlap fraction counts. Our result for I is 0.42 nm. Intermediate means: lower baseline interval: 11.6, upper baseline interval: 11.9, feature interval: 10.9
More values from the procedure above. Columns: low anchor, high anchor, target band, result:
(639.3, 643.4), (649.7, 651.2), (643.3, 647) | 0.10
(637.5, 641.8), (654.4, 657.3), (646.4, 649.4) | 0.48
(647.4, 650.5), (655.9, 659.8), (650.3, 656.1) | -0.24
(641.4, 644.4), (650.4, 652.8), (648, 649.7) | 0.18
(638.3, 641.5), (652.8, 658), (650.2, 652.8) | 0.08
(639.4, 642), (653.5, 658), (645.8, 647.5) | 0.18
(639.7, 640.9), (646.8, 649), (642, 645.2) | -0.20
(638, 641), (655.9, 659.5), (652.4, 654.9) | 0.06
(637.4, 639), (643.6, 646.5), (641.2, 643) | -0.06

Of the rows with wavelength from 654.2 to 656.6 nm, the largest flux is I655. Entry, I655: 12.94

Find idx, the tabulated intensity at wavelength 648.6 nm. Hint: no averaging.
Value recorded 10.41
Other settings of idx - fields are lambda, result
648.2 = 9.157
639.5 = 11.79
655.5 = 11.92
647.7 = 9.021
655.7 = 11.84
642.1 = 12.18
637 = 12.05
